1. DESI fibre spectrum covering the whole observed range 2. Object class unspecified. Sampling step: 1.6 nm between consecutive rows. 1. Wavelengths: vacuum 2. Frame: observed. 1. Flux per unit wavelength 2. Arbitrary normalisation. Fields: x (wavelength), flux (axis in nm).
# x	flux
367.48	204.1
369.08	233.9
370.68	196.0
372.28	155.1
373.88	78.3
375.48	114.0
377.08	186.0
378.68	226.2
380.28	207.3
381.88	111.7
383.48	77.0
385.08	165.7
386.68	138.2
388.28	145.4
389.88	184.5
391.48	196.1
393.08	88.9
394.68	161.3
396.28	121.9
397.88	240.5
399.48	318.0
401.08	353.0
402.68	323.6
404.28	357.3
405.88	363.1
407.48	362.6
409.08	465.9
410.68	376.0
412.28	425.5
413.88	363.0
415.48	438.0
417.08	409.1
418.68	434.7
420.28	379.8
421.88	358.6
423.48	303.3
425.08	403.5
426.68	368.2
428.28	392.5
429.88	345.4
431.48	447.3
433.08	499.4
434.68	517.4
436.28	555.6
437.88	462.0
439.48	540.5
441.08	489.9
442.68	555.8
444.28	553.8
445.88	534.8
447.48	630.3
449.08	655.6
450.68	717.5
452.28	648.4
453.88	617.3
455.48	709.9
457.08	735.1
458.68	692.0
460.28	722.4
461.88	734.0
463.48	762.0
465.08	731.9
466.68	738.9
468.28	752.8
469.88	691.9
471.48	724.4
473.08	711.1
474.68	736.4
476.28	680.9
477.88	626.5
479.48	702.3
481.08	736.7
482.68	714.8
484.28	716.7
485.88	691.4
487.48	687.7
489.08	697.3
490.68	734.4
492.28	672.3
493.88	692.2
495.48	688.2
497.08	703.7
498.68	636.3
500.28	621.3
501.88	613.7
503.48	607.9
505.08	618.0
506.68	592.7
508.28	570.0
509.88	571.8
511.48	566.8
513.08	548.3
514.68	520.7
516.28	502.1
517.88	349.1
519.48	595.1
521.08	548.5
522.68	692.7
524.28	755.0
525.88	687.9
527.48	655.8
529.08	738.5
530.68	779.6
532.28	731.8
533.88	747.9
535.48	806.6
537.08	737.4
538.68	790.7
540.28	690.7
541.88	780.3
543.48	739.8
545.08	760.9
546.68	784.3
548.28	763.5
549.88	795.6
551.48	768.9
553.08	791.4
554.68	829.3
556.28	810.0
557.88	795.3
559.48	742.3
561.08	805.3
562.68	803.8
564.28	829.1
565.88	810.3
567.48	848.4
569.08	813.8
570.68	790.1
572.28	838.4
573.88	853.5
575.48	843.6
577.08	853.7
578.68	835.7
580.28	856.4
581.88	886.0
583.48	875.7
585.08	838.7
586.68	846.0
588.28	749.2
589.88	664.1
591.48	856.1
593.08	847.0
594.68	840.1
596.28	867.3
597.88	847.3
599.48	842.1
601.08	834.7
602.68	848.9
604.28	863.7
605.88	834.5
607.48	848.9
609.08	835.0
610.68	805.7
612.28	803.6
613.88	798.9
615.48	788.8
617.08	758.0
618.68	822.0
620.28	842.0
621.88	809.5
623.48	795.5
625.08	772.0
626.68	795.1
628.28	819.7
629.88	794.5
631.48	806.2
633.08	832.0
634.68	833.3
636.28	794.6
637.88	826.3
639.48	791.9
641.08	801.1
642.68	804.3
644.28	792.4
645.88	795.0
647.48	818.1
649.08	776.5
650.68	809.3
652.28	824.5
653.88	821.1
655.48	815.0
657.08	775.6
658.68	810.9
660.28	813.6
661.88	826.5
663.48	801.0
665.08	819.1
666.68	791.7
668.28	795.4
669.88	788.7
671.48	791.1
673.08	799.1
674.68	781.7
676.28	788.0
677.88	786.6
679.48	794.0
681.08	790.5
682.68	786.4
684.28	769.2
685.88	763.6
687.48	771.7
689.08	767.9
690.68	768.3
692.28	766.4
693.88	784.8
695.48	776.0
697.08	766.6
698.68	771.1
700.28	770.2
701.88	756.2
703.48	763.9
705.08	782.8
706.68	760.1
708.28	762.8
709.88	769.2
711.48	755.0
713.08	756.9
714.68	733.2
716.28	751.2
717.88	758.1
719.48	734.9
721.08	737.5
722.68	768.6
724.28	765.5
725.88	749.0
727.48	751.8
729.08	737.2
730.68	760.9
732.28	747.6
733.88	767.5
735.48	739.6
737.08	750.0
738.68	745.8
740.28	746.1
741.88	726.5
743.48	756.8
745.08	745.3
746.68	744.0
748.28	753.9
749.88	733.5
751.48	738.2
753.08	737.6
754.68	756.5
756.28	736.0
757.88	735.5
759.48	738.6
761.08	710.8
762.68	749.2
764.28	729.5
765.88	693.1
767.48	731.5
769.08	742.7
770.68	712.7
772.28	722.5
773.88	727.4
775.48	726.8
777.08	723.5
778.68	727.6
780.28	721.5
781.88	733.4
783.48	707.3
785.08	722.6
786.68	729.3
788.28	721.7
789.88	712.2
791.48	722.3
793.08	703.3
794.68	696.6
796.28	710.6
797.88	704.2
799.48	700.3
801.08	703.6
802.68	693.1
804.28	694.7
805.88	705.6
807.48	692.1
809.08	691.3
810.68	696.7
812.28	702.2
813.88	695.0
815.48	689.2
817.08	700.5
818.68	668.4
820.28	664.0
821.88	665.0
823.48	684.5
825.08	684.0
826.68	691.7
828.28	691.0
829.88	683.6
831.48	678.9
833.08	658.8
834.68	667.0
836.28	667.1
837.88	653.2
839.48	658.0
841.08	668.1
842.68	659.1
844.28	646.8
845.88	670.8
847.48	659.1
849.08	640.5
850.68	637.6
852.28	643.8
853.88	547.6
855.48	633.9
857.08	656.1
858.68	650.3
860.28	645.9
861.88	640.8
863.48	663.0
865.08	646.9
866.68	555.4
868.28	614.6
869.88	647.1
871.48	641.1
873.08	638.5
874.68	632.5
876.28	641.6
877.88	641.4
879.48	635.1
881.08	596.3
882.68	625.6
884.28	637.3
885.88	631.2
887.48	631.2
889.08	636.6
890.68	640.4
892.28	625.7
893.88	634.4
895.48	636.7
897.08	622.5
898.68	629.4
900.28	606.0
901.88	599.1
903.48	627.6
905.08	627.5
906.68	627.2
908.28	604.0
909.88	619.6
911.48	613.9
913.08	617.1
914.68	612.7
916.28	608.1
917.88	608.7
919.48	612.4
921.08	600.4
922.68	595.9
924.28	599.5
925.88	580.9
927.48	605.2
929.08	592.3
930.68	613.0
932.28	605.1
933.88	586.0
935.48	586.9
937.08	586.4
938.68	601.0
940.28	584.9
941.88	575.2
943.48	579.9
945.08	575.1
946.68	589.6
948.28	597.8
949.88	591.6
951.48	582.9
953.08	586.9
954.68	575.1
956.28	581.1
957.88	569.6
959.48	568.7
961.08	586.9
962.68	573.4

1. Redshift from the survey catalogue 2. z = 0.000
